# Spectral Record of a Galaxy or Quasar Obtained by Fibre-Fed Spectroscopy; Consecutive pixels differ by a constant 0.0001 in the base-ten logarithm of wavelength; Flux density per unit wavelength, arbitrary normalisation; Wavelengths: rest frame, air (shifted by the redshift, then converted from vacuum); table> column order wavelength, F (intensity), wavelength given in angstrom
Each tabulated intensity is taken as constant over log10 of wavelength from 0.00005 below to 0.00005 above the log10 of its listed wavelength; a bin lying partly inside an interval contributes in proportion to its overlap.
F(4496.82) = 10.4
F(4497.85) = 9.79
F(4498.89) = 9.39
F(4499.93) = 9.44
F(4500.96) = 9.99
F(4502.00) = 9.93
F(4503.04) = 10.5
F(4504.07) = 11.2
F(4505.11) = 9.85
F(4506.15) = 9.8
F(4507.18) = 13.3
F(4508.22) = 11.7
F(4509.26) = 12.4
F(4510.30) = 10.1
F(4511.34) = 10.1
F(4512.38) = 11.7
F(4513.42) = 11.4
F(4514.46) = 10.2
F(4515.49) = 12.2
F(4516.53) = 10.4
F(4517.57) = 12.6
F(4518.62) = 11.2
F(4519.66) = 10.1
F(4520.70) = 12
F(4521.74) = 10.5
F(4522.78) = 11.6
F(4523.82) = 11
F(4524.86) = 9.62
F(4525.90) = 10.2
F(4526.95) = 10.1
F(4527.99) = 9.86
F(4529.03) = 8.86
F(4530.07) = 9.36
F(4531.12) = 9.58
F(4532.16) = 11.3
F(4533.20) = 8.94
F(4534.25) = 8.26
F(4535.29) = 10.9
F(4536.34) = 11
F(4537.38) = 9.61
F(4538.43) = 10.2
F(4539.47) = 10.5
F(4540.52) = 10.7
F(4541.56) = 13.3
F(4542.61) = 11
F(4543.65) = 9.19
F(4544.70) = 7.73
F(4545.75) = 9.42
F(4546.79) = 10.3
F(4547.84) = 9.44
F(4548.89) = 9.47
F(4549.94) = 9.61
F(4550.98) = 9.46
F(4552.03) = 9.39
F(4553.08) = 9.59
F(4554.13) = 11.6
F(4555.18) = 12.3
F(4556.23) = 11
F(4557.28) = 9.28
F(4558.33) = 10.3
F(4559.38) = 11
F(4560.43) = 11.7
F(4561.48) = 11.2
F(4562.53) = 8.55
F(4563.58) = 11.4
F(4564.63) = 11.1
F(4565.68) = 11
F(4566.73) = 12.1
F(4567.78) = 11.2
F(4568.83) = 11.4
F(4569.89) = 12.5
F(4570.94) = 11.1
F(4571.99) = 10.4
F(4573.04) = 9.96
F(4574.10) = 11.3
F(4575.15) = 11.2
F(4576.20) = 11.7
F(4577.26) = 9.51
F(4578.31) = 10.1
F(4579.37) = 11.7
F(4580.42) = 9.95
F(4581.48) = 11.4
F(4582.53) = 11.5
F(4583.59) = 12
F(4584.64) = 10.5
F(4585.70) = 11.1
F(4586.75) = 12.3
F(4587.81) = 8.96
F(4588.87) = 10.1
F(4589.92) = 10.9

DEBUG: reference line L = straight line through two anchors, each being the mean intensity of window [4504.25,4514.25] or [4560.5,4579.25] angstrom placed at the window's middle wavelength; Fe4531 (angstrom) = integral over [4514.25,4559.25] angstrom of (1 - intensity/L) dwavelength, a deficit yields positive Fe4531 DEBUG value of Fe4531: 3.0 angstrom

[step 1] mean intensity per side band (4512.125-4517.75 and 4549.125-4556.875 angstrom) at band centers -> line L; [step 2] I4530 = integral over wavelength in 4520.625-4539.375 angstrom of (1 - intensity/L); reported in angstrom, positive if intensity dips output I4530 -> 1.4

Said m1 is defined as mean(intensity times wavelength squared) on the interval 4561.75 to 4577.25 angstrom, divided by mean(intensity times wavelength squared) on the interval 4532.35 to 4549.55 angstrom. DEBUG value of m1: 1.11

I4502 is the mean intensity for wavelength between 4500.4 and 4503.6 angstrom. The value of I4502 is 10.2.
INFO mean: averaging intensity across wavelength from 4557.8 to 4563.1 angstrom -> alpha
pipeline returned 10.6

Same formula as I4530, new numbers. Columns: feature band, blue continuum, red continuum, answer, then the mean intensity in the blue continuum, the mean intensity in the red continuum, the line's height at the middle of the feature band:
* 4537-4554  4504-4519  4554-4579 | 1.65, 11.2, 10.9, 11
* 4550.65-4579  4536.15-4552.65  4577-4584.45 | -0.78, 10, 10.9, 10.5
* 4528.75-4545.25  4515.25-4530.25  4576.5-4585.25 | 1.00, 10.6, 10.8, 10.7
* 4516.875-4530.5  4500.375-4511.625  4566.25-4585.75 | 0.42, 10.8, 11.1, 10.9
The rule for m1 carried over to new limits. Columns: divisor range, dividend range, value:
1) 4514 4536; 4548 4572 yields 1.04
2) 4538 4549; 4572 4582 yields 1.07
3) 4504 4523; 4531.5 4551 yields 0.91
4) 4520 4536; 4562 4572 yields 1.11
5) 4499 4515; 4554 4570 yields 1.05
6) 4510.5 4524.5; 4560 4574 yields 1.02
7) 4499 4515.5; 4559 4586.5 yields 1.05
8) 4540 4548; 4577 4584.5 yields 1.09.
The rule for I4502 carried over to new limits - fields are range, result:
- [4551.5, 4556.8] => 10.7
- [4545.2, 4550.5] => 9.64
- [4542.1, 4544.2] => 10.1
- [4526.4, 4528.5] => 9.96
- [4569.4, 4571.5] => 11.8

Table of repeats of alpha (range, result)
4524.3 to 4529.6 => 9.74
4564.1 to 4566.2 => 11.1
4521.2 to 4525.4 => 10.7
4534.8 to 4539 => 10.4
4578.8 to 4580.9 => 10.8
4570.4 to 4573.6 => 10.5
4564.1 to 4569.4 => 11.4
